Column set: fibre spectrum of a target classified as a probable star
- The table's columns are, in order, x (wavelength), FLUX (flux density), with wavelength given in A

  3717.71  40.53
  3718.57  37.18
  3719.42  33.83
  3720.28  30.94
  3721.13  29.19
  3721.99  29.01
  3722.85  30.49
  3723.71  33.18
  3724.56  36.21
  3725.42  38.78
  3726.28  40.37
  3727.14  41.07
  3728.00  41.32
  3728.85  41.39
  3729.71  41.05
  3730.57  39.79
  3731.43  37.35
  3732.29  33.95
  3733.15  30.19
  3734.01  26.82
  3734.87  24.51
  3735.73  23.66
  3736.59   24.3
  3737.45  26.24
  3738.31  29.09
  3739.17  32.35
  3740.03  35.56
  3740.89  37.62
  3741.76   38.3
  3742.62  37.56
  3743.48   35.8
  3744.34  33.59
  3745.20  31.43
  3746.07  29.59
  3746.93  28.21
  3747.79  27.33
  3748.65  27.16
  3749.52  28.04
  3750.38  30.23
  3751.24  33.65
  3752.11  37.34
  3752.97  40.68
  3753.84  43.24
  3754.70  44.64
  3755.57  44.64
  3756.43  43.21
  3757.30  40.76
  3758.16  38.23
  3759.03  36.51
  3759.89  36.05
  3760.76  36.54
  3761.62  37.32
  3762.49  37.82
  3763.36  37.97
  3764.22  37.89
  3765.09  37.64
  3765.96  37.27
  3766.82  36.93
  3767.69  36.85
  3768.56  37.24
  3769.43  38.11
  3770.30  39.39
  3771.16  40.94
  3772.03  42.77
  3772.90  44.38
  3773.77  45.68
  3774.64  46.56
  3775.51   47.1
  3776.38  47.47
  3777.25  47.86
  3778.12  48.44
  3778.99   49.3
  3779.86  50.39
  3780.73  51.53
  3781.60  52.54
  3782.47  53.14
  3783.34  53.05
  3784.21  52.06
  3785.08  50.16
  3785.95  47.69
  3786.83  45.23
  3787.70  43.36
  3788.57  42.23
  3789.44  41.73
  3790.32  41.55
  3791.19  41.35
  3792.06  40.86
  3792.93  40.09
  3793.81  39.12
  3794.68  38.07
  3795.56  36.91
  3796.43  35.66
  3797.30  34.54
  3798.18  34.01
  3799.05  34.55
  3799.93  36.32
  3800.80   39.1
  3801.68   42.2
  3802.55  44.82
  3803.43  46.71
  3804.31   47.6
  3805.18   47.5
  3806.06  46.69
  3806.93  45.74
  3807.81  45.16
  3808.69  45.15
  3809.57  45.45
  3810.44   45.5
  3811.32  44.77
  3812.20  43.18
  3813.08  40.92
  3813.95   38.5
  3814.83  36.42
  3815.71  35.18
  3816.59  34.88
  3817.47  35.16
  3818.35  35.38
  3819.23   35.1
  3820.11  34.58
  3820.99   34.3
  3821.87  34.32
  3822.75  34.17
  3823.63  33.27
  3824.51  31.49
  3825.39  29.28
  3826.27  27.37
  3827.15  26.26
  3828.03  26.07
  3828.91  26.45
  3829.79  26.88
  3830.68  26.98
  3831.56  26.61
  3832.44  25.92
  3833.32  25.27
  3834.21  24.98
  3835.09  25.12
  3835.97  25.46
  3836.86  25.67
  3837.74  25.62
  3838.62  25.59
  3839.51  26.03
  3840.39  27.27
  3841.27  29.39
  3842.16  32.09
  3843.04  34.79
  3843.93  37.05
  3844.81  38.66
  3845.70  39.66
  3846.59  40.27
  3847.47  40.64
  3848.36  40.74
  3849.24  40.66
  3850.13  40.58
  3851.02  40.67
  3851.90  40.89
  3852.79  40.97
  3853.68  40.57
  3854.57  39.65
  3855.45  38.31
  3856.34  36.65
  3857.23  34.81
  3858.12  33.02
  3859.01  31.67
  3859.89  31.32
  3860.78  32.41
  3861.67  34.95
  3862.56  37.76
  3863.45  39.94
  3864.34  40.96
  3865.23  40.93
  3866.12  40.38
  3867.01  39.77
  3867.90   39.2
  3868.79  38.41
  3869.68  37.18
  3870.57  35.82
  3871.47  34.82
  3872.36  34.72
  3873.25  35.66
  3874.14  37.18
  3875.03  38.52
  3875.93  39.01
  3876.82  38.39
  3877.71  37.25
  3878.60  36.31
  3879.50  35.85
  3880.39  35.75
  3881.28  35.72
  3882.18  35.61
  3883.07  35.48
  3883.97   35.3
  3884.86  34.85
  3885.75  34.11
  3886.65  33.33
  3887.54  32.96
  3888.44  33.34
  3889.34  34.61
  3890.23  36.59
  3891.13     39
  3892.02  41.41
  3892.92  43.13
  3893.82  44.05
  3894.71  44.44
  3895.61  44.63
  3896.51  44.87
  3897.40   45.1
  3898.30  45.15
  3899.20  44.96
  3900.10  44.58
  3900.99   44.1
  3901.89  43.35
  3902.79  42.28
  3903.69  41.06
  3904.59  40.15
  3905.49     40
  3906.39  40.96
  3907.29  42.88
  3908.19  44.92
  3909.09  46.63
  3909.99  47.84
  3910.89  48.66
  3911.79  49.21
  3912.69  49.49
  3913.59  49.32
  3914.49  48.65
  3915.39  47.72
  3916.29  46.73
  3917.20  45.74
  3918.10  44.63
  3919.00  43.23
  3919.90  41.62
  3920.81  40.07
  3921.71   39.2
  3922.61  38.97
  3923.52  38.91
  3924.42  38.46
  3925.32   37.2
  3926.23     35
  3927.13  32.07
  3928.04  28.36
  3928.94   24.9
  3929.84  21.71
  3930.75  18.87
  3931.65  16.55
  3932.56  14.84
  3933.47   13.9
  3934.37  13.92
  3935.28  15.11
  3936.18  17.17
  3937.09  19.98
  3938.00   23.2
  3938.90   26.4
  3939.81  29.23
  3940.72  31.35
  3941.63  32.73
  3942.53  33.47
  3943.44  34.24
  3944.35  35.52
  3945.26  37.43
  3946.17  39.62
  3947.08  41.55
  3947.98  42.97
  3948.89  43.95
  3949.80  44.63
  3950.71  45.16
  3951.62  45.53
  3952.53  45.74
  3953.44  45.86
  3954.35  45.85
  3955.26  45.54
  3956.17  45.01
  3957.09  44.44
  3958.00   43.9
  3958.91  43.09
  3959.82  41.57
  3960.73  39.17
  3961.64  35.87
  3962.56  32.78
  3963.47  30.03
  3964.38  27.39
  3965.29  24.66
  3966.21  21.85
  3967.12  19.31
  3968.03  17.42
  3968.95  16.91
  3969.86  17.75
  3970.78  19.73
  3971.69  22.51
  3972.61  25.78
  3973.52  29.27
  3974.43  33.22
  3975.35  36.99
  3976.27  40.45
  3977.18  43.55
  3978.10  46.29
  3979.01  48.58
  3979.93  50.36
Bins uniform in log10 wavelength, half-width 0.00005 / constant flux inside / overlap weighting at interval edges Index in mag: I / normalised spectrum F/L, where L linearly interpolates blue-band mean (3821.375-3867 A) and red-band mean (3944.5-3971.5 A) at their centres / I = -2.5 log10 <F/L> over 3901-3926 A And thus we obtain -0.241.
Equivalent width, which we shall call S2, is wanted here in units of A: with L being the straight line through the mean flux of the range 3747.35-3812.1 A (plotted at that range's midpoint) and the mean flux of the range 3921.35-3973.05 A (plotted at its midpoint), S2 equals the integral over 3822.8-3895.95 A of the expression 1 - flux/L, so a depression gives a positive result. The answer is 3.74 A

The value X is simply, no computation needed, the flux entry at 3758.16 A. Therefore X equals 38.23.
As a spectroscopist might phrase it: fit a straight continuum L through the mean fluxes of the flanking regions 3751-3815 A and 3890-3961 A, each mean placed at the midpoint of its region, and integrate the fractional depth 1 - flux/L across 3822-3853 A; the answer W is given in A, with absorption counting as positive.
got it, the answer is 7.0 A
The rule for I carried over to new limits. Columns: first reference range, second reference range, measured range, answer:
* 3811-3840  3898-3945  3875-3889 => -0.05 mag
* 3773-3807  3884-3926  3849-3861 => 0.16 mag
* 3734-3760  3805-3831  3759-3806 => -0.21 mag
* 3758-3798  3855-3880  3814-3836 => 0.28 mag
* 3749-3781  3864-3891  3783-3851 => 0.06 mag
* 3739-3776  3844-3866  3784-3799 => -0.09 mag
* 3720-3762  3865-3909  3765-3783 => -0.24 mag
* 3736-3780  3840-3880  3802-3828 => -0.03 mag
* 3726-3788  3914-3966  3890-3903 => -0.20 mag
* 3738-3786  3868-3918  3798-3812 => -0.08 mag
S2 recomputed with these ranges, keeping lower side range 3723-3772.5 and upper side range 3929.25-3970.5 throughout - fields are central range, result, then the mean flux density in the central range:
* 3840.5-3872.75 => -3.80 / 37.4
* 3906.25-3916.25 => -4.57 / 47.1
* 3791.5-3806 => -2.27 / 40.1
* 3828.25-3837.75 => 2.25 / 25.9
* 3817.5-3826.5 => 0.27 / 33.2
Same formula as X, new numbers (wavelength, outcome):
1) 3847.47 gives 40.64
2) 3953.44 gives 45.86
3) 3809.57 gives 45.45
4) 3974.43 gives 33.22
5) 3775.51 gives 47.1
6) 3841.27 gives 29.39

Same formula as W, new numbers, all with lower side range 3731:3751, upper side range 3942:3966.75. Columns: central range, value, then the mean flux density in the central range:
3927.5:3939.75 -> 5.85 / 20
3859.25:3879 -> -0.82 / 37.3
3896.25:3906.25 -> -1.66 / 43.1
